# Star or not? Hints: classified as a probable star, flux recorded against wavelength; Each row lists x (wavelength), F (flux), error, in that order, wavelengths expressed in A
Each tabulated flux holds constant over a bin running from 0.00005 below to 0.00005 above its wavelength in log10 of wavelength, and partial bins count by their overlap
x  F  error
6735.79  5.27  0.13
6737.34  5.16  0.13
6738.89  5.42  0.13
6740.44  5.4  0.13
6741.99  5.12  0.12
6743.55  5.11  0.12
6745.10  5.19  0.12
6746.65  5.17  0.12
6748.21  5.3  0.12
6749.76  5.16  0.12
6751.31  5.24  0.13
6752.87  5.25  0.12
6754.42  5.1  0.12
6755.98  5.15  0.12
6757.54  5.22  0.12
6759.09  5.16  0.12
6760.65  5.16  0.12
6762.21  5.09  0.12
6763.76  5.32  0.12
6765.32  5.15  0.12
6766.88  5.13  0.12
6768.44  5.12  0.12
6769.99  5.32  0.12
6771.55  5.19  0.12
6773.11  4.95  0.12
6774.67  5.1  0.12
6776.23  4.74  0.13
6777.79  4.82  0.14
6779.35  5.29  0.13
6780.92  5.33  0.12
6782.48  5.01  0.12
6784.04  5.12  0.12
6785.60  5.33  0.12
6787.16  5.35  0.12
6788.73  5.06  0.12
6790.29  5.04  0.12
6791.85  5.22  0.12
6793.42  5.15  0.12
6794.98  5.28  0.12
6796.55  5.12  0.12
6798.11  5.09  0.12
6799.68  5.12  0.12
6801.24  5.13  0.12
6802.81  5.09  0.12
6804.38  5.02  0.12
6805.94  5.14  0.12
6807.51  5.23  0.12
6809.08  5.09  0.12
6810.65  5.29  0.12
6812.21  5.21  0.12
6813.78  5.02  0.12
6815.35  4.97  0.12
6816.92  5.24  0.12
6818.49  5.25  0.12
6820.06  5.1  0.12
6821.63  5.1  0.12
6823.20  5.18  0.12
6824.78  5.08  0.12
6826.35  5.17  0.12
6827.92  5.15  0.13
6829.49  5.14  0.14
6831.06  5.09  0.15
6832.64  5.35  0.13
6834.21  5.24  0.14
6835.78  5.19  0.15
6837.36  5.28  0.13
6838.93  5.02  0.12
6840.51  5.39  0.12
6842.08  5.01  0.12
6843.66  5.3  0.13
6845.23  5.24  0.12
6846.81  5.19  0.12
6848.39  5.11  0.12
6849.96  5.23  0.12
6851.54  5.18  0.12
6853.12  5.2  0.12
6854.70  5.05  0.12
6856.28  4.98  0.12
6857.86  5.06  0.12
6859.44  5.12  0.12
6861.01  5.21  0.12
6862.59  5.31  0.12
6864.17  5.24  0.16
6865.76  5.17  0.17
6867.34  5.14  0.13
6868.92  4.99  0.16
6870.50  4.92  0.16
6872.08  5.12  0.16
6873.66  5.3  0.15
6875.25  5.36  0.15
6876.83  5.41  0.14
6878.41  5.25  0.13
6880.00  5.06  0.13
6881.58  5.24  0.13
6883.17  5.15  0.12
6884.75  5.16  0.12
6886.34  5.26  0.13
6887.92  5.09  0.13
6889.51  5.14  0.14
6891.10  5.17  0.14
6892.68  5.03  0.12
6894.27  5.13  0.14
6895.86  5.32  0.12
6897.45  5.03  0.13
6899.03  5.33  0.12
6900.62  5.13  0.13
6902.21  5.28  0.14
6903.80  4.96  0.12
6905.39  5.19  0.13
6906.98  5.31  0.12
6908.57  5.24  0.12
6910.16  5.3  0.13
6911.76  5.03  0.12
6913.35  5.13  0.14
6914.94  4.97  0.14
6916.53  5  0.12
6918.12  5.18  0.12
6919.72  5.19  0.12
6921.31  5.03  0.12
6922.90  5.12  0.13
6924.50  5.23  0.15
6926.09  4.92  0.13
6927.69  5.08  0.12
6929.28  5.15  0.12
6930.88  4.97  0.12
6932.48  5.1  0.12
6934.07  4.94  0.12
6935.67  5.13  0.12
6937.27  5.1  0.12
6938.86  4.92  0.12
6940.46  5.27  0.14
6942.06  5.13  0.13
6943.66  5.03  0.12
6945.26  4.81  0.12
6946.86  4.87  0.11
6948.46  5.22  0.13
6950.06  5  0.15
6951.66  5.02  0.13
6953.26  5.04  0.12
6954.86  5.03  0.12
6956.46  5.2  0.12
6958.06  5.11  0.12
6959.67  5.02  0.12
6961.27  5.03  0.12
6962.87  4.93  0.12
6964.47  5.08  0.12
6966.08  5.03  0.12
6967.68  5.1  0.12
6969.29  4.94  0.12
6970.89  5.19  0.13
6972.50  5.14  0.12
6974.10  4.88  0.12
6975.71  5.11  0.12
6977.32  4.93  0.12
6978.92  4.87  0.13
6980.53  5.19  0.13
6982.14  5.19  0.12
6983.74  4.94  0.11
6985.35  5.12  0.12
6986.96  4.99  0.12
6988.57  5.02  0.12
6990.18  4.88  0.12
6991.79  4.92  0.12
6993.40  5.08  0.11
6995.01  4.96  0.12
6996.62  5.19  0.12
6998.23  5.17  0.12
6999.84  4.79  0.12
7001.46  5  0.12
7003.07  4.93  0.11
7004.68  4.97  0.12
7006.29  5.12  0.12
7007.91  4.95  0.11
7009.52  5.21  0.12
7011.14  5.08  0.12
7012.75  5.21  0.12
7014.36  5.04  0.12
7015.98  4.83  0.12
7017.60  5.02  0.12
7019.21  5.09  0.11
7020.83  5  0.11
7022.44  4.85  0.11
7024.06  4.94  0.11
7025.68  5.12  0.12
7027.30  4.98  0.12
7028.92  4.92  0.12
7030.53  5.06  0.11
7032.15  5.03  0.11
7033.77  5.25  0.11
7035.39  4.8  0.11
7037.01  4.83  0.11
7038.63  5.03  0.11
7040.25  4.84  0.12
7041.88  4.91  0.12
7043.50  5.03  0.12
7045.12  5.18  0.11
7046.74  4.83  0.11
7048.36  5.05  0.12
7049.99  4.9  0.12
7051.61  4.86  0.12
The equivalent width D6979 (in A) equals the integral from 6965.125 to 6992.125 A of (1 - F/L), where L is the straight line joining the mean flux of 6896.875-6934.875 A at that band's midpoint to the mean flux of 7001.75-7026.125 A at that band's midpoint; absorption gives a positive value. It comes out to 0.2 A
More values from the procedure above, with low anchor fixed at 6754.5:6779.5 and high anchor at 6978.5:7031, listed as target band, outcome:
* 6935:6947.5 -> 0.0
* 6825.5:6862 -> -0.6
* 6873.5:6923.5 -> -1.1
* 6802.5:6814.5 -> -0.1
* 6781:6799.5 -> -0.2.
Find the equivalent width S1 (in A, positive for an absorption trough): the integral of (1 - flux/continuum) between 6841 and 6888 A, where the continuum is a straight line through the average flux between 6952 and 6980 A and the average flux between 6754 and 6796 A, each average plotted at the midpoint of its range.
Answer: -0.7 A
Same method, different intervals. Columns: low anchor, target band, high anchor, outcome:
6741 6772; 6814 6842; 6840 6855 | 0.1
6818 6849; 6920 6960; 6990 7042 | 0.1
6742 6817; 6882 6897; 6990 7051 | -0.2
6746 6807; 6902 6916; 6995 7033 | -0.2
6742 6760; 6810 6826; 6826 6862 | 0.1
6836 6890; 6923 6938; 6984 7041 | 0.1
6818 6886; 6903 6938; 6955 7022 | 0.0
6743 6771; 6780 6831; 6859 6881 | 0.4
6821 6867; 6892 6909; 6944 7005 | -0.2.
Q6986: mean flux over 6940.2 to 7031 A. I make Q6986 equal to 5.03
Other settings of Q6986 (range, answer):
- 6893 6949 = 5.1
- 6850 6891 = 5.16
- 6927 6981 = 5.04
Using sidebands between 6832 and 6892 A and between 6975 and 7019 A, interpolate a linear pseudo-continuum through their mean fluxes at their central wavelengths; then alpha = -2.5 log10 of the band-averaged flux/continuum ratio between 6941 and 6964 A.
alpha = 0.01 mag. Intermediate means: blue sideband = 5.18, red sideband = 5.03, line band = 5.04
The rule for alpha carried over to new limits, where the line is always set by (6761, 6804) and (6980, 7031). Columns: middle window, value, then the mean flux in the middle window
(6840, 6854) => -0.02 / 5.2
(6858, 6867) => -0.02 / 5.2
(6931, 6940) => 0.00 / 5.04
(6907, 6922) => -0.01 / 5.13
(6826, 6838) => -0.02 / 5.2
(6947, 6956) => 0.00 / 5.06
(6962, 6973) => 0.00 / 5.06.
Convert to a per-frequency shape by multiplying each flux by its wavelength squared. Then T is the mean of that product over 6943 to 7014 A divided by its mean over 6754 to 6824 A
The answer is 1.04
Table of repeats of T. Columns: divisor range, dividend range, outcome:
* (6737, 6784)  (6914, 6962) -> 1.03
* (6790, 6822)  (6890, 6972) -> 1.03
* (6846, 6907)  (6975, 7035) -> 1.01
